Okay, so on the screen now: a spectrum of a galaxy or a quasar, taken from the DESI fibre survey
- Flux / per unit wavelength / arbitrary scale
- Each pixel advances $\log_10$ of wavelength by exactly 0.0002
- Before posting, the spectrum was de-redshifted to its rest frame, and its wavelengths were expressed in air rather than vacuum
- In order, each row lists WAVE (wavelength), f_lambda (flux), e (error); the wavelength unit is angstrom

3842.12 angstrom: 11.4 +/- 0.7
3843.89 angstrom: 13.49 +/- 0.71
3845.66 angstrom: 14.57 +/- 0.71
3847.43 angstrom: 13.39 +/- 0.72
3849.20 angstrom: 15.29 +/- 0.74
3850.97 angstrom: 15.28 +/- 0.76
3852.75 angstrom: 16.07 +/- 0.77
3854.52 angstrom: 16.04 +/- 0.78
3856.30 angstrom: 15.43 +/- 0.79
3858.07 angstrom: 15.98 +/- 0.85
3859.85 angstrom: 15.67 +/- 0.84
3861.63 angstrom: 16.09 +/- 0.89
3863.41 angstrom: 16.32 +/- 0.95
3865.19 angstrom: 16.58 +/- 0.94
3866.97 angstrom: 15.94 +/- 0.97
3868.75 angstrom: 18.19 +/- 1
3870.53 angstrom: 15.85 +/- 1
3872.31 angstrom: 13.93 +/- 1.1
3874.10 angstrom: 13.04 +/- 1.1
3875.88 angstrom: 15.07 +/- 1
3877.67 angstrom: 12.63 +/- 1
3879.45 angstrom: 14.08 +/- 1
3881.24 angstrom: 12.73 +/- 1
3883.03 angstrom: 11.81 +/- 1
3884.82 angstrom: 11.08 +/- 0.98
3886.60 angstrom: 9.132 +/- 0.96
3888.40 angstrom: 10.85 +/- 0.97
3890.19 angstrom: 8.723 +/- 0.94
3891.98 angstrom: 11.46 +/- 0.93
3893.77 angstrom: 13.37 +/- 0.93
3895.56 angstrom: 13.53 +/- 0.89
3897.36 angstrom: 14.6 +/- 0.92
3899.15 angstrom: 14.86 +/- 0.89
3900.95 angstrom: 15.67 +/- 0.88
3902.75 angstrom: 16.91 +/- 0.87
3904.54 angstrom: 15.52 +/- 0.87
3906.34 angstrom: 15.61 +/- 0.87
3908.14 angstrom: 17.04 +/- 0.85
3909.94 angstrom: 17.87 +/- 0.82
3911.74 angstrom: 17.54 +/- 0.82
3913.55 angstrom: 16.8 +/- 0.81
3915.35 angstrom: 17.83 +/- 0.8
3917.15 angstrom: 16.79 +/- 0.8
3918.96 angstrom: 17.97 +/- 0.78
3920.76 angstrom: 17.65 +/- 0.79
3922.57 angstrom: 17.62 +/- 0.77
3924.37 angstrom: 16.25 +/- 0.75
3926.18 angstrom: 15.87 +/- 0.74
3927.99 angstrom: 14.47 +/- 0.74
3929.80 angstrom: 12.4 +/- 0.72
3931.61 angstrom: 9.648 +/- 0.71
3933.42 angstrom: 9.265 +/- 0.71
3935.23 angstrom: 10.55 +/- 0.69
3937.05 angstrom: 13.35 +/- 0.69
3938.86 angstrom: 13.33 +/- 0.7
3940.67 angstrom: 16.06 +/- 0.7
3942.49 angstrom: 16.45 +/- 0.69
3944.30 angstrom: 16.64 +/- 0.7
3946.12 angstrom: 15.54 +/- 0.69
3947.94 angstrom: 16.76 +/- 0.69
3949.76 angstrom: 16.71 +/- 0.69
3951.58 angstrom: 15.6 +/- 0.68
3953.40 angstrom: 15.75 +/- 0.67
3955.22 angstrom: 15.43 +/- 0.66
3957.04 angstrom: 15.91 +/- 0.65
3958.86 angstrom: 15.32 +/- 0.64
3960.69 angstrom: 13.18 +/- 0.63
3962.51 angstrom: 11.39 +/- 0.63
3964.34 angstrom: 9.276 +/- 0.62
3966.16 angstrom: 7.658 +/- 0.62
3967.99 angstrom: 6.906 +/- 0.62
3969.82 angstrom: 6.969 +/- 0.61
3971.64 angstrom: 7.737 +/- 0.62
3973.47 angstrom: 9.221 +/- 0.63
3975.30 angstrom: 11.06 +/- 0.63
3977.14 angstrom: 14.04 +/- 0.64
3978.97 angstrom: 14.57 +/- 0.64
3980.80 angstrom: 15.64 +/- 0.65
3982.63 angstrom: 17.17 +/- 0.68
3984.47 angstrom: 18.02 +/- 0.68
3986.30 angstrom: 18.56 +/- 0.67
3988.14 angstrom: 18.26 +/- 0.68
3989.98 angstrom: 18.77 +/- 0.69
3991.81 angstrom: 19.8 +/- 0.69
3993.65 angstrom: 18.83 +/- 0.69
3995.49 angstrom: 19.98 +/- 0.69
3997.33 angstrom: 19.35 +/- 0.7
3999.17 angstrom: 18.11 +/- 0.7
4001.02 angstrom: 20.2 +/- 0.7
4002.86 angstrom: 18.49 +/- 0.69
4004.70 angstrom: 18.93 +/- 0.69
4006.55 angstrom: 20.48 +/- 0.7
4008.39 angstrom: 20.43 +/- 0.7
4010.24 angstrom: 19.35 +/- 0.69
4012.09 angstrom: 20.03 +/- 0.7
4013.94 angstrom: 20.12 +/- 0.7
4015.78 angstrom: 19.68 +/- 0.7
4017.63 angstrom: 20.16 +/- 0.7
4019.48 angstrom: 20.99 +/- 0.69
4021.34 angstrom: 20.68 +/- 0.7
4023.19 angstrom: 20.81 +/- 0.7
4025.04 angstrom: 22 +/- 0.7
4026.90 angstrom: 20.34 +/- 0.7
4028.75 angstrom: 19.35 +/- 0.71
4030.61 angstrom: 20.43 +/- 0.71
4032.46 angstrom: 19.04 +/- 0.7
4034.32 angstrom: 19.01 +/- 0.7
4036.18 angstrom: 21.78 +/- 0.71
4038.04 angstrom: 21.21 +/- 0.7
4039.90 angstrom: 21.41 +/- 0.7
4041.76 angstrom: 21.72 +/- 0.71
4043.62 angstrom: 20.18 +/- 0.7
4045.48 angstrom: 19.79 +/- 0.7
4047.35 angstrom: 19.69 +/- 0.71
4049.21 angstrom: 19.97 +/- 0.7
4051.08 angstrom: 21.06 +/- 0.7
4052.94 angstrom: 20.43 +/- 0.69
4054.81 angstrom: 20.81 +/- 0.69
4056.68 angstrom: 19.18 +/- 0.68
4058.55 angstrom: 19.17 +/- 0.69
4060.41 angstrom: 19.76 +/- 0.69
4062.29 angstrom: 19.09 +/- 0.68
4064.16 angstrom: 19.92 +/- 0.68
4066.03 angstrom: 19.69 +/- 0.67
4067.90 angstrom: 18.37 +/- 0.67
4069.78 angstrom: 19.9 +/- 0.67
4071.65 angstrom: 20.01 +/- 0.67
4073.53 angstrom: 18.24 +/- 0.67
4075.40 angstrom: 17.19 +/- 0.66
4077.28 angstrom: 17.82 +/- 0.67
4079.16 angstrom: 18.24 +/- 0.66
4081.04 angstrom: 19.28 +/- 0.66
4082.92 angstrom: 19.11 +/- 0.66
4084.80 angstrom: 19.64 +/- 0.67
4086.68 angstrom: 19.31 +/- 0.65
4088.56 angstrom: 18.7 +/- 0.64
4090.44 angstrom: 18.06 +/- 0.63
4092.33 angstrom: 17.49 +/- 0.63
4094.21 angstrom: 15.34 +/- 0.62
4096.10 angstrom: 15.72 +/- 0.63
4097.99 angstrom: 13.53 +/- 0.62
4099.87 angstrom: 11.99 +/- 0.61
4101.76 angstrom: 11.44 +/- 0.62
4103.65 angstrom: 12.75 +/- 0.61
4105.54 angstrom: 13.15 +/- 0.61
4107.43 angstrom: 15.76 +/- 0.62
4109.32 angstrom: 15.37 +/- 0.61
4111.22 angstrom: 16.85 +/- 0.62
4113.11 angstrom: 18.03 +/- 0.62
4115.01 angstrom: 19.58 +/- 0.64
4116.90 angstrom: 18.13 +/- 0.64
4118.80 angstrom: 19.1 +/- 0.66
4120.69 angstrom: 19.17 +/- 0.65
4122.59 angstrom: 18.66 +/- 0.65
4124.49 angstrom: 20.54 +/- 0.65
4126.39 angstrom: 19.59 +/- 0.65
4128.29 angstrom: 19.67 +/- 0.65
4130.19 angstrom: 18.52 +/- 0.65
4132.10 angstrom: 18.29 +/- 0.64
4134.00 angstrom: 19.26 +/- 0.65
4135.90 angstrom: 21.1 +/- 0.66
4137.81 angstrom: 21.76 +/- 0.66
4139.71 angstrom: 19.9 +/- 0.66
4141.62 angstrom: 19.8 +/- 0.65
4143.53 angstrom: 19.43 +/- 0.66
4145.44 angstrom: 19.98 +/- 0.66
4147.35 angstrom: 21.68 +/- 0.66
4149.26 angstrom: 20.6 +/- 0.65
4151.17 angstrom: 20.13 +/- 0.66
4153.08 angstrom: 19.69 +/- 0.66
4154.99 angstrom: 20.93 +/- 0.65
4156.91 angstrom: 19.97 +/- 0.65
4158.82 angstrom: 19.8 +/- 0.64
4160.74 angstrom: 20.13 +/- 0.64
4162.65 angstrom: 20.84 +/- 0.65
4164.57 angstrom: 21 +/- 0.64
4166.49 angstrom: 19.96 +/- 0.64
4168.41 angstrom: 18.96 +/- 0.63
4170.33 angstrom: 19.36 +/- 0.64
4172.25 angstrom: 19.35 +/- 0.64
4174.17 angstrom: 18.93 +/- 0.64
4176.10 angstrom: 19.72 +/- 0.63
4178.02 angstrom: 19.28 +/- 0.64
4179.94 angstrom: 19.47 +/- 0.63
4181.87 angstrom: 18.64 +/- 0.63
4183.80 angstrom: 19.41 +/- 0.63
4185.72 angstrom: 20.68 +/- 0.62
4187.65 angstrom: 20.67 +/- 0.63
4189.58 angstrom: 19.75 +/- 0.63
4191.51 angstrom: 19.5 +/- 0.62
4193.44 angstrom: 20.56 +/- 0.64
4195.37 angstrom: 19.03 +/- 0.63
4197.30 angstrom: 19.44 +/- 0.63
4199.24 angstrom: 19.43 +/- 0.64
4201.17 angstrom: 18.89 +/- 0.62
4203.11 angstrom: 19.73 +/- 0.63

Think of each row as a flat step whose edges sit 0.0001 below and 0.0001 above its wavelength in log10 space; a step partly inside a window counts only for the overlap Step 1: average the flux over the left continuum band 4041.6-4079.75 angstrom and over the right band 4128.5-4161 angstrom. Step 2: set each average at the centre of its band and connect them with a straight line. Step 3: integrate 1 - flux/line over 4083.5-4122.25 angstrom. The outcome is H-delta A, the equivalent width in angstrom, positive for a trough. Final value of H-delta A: 6.4 angstrom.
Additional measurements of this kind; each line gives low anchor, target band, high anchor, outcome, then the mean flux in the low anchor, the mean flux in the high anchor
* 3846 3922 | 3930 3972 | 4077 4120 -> 7.0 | 14.9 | 16.7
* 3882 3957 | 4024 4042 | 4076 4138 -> -4.6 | 14.7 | 17.6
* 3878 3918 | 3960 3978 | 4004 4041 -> 8.2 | 14.2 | 20.3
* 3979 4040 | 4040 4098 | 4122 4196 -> 1.8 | 19.5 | 19.9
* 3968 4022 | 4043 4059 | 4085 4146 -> -2.4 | 17.3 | 17.7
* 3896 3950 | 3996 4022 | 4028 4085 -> -2.3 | 15.4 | 19.7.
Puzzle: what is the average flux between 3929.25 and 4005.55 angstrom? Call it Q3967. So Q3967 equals 14.7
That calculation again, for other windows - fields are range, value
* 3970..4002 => 16.2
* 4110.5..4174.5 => 19.7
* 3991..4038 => 20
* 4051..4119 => 17.7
